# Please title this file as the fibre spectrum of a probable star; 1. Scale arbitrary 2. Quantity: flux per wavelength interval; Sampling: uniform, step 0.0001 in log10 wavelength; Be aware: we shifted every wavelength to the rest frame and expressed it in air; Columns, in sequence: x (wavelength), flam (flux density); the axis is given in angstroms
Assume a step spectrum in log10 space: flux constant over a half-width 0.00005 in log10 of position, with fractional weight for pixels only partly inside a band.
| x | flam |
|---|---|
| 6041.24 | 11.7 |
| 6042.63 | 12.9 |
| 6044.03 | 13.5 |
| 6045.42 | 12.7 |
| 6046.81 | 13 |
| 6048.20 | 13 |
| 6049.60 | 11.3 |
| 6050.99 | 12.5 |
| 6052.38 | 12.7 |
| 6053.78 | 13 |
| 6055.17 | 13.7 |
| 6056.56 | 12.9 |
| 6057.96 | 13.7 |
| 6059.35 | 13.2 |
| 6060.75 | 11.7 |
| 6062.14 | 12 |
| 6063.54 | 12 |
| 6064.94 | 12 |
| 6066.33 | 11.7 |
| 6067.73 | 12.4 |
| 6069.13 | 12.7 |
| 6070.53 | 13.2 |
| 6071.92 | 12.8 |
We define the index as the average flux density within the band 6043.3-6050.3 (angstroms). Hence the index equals 12.7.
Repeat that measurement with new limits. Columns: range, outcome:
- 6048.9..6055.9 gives 12.7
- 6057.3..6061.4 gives 12.9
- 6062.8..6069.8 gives 12.1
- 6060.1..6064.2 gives 11.9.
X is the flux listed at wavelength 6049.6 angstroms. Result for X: 11.3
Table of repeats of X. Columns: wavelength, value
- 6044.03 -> 13.5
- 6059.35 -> 13.2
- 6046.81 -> 13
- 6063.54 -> 12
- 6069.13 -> 12.7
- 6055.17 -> 13.7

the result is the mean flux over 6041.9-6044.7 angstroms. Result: 13.1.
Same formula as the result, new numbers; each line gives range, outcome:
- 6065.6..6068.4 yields 12.1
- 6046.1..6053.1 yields 12.5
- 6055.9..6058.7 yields 13.3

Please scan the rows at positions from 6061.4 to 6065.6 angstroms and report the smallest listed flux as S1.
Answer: 12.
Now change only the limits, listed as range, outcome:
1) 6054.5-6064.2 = 11.7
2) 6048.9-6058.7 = 11.3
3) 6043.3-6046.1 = 12.7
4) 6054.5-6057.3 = 12.9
